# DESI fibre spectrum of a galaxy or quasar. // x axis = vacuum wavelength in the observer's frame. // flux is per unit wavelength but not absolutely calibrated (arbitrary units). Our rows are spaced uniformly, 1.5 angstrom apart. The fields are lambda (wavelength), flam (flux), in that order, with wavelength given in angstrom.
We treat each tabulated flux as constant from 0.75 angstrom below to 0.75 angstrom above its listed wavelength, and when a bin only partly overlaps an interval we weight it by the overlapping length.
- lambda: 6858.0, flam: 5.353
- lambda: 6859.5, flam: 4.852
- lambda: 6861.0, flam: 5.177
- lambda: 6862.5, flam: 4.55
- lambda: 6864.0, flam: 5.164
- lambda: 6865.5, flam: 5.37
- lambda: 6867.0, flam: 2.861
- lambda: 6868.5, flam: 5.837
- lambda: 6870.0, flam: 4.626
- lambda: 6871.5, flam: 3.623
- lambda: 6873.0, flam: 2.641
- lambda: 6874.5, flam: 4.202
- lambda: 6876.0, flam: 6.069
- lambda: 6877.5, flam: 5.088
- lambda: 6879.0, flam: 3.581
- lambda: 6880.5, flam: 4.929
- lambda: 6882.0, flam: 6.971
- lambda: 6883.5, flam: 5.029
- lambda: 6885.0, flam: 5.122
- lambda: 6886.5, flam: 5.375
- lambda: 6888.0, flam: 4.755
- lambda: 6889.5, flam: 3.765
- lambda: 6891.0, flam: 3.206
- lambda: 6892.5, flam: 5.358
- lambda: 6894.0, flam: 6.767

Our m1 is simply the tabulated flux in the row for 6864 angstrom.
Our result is 5.164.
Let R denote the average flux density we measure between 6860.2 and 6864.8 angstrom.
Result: 4.97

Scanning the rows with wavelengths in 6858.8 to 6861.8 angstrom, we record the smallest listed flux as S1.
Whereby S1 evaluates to 4.852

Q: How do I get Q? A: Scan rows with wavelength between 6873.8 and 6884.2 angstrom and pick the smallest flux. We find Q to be 3.581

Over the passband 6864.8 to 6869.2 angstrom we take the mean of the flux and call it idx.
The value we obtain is 4.67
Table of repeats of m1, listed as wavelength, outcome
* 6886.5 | 5.375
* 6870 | 4.626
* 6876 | 6.069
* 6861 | 5.177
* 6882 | 6.971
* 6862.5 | 4.55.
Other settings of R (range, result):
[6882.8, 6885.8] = 5.08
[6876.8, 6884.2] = 5.12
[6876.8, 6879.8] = 4.33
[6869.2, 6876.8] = 4.25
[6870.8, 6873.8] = 3.14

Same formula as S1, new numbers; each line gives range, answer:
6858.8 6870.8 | 2.861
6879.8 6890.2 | 3.765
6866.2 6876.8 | 2.641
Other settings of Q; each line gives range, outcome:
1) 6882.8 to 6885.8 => 5.029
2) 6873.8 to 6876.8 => 4.202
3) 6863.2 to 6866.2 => 5.164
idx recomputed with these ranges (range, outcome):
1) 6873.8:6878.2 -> 5.13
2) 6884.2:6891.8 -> 4.45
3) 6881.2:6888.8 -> 5.44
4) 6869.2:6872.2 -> 4.16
